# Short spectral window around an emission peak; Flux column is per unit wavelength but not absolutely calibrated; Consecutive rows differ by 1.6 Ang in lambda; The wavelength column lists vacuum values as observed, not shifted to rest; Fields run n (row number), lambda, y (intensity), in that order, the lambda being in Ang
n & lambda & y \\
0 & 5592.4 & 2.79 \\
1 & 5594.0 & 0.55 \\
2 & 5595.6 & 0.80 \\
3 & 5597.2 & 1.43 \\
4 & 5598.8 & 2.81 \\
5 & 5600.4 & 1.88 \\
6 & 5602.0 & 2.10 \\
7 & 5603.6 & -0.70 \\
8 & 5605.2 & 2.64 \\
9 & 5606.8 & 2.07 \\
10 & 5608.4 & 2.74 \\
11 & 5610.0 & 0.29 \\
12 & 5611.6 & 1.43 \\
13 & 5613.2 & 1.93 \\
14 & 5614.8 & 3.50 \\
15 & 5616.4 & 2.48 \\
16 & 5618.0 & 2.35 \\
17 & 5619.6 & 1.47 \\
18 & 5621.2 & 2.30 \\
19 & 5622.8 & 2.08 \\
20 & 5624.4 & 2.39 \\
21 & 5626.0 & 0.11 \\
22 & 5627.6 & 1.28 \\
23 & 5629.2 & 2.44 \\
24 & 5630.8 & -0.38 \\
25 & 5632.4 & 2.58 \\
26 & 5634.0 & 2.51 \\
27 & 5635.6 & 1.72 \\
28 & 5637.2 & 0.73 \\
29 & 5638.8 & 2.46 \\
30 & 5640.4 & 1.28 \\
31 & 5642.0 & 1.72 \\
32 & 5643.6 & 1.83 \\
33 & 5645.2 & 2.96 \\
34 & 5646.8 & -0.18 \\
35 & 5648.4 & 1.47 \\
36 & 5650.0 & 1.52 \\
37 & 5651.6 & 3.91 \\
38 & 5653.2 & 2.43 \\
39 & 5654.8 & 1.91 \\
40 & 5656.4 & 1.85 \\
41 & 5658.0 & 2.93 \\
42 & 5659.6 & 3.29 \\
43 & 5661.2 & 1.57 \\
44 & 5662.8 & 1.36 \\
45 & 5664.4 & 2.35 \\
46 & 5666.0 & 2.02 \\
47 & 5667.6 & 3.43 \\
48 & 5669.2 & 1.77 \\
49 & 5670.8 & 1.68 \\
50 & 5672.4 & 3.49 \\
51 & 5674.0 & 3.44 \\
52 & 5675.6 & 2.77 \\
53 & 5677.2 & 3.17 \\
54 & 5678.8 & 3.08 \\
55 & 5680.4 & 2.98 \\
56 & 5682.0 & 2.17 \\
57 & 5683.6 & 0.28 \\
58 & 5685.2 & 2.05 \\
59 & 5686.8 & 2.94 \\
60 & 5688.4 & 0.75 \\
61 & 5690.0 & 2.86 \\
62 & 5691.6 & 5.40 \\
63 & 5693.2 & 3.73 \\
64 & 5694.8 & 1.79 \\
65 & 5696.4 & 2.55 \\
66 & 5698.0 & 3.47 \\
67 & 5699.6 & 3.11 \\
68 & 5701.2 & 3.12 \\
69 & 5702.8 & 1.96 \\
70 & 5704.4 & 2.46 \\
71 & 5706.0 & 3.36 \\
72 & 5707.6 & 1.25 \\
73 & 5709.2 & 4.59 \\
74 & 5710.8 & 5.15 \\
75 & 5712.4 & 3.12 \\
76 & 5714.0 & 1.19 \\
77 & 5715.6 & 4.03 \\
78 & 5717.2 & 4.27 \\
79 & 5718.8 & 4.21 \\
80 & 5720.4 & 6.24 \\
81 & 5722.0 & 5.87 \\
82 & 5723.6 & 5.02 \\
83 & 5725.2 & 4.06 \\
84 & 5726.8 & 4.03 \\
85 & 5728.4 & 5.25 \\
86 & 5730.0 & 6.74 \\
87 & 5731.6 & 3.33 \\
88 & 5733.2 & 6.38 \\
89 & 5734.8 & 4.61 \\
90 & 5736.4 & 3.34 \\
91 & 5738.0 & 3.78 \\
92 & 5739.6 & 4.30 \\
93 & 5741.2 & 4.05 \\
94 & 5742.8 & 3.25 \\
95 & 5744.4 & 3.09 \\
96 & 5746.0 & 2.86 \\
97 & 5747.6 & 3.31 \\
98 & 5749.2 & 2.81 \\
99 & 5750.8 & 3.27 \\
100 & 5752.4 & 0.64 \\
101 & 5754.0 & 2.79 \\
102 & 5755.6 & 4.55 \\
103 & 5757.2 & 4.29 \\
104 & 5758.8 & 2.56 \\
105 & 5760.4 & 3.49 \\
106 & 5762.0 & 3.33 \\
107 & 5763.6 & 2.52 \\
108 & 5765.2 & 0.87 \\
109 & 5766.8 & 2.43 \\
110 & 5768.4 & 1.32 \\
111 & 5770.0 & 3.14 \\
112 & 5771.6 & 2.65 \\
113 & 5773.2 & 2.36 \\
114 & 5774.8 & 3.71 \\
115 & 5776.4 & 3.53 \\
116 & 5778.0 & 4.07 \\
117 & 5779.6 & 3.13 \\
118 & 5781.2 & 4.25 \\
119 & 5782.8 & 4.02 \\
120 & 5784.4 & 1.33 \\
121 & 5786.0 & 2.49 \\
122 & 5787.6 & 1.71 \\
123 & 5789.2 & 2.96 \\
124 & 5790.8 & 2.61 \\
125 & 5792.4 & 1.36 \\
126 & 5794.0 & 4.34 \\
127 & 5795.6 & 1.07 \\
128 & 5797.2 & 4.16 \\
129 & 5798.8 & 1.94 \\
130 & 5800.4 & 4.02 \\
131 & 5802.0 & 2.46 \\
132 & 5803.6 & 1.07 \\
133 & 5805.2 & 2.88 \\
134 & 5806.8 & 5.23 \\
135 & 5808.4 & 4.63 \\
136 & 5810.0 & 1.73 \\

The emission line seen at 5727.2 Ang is C IV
